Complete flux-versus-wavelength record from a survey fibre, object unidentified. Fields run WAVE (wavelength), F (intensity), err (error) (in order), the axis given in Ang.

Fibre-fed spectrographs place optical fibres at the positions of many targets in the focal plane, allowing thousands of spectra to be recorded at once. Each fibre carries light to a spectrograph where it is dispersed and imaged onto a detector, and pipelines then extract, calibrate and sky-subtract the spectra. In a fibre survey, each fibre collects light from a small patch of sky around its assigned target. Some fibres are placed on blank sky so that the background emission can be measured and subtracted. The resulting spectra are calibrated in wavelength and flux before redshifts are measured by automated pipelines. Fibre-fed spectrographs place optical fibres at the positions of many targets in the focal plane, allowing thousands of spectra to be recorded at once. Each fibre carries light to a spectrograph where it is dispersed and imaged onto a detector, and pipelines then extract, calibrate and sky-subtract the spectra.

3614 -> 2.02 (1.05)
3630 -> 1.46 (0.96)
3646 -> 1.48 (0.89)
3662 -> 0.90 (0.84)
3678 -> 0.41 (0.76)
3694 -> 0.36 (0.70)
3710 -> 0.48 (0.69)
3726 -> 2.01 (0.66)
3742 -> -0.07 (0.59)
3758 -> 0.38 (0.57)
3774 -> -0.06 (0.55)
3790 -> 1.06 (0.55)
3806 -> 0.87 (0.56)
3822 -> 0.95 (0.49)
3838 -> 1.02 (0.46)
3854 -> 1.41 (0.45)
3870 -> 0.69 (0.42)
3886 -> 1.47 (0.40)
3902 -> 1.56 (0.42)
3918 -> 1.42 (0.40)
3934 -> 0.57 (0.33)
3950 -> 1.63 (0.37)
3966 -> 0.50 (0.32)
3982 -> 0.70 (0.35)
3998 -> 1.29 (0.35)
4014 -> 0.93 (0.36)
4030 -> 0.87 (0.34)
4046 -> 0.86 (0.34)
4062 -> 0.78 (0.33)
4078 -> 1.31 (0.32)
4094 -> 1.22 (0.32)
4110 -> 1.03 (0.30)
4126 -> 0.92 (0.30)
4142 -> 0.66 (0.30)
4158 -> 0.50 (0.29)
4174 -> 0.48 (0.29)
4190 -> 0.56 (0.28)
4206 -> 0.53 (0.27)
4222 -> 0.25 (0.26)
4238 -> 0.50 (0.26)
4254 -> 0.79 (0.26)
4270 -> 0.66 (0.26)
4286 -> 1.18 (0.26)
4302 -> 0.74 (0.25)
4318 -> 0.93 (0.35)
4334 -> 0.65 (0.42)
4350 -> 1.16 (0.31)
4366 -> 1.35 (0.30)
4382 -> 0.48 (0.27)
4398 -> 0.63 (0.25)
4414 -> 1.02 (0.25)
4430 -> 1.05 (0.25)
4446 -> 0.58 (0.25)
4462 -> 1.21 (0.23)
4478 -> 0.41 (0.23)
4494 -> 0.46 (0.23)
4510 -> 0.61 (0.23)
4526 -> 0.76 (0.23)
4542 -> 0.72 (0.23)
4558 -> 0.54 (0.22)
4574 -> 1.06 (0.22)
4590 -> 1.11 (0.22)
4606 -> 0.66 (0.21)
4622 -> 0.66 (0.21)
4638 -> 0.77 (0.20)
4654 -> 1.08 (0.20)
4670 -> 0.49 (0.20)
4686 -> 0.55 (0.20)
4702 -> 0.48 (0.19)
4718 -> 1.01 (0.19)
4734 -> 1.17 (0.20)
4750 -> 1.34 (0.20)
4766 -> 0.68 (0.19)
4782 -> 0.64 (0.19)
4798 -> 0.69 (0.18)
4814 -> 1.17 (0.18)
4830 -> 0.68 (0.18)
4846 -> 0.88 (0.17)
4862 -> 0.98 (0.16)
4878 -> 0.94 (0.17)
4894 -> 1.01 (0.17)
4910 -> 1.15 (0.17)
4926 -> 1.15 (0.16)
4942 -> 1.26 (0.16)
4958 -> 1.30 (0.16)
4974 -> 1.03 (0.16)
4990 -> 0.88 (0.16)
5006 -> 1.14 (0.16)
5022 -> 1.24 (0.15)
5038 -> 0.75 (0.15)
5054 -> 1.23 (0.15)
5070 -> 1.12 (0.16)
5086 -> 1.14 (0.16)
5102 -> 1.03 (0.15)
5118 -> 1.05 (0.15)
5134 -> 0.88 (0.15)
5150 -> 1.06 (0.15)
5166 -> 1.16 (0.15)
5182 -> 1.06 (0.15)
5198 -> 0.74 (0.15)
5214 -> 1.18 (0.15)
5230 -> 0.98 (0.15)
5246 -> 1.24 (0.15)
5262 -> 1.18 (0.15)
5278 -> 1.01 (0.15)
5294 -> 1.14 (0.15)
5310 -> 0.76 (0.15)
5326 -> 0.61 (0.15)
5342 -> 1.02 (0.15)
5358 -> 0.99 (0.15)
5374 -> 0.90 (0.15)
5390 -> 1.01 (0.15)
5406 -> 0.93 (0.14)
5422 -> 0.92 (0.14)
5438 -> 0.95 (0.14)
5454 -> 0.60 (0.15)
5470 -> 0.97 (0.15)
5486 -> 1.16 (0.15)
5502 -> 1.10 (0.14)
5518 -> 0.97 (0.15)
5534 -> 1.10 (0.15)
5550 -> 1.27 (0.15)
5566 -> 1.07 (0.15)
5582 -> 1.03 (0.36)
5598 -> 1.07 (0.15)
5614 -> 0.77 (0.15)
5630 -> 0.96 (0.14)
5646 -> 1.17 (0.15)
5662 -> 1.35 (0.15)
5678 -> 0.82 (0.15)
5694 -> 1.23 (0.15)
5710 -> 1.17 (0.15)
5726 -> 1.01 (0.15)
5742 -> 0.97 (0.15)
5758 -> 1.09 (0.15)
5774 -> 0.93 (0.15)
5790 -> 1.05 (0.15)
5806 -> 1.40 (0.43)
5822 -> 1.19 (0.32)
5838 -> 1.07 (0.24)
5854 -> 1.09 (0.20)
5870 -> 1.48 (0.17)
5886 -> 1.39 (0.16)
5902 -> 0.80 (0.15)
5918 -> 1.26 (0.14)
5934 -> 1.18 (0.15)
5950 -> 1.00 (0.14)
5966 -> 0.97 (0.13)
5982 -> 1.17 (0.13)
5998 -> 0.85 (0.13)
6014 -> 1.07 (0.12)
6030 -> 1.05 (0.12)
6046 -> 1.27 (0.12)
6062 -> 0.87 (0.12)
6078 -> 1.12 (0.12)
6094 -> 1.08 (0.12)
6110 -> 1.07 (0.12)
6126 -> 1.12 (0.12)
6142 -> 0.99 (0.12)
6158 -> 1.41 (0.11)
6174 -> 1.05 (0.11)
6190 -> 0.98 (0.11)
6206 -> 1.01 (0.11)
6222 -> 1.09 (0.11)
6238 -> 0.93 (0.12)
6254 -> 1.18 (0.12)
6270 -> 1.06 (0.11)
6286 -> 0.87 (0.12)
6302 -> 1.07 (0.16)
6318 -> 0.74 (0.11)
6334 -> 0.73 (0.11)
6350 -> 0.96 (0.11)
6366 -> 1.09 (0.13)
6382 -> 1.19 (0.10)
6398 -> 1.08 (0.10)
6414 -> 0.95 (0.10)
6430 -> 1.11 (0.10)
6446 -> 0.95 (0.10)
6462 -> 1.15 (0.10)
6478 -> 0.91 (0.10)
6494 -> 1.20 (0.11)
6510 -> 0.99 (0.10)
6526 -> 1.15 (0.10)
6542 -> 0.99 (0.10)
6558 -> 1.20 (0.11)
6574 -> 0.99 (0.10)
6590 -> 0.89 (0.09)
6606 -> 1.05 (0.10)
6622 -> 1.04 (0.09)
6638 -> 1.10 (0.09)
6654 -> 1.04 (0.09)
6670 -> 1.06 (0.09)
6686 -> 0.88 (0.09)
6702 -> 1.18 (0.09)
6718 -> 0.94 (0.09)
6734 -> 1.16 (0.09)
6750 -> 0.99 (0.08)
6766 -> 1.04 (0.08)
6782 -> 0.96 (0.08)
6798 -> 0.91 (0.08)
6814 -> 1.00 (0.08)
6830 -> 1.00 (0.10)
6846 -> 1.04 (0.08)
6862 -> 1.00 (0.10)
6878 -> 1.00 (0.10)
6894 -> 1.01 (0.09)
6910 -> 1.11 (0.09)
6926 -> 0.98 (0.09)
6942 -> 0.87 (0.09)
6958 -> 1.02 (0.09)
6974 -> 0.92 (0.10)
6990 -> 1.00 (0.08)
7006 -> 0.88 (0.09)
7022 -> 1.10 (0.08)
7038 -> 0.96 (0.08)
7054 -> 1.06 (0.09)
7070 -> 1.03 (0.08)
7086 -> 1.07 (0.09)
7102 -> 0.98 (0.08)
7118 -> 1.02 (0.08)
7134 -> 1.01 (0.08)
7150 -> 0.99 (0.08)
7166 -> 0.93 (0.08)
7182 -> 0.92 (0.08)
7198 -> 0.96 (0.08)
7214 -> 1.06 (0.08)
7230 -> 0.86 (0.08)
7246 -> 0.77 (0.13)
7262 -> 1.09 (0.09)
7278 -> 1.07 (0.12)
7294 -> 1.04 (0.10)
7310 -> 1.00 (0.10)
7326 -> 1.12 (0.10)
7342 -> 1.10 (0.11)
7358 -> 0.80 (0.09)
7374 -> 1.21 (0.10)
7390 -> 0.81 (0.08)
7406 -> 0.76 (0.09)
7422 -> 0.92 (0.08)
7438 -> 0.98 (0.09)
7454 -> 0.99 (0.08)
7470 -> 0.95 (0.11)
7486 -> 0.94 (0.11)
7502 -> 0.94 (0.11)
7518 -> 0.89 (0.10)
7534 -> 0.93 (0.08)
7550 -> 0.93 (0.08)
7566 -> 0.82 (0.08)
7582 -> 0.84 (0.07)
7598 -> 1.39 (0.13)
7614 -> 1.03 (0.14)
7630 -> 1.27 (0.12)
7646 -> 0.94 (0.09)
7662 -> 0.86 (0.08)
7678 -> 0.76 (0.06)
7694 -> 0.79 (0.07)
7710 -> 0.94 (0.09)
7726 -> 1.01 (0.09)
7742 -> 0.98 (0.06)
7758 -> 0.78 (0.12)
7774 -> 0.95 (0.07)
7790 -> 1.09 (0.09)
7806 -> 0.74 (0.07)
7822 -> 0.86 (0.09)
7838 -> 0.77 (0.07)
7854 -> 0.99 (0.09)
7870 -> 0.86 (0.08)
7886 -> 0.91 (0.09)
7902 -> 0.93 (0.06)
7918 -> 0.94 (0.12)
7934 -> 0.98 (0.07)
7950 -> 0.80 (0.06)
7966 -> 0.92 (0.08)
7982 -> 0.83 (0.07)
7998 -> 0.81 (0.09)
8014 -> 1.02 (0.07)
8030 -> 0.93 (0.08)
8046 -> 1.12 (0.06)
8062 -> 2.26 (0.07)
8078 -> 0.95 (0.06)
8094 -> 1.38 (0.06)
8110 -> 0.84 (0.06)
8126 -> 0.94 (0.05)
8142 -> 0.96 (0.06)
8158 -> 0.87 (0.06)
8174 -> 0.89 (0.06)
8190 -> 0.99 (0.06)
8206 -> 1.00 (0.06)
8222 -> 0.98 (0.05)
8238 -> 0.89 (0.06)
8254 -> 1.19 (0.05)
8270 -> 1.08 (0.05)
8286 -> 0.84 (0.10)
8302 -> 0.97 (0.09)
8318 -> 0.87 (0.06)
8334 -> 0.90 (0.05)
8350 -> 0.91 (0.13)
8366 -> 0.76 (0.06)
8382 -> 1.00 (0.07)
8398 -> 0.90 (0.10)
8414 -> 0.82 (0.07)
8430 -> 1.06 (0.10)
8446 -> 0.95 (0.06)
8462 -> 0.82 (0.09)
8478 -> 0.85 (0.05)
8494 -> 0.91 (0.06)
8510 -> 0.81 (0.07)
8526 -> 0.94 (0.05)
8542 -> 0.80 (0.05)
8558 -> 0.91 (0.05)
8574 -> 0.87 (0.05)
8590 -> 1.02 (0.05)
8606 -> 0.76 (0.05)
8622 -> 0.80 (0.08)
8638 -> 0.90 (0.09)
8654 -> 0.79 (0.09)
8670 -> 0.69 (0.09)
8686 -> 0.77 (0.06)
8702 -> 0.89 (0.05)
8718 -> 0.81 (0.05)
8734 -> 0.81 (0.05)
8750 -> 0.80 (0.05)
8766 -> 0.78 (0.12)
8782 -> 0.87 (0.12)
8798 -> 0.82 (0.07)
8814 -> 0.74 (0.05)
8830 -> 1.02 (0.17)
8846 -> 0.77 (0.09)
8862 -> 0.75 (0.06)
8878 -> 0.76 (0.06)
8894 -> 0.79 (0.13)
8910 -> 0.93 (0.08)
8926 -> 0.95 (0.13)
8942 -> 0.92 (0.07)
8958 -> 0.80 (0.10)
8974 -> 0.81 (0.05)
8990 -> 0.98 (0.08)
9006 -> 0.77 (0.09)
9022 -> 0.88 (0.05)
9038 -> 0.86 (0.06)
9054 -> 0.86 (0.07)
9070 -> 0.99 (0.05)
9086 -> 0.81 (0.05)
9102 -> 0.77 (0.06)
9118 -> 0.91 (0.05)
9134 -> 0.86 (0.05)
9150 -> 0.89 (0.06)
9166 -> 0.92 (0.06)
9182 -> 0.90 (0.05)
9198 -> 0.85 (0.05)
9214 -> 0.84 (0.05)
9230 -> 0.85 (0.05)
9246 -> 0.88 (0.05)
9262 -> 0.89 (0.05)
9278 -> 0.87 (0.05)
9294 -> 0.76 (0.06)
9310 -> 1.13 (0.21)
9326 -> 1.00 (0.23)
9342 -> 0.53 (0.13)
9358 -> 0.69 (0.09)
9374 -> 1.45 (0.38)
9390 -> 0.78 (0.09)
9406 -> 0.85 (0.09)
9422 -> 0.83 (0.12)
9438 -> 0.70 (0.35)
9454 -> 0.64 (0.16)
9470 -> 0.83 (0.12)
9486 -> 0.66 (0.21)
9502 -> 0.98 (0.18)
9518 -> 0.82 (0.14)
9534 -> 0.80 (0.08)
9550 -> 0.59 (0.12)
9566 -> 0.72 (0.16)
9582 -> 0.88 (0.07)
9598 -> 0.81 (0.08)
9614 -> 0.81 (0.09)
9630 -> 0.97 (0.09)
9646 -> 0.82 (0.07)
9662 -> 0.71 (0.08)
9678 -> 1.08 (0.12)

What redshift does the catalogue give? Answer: 0.23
